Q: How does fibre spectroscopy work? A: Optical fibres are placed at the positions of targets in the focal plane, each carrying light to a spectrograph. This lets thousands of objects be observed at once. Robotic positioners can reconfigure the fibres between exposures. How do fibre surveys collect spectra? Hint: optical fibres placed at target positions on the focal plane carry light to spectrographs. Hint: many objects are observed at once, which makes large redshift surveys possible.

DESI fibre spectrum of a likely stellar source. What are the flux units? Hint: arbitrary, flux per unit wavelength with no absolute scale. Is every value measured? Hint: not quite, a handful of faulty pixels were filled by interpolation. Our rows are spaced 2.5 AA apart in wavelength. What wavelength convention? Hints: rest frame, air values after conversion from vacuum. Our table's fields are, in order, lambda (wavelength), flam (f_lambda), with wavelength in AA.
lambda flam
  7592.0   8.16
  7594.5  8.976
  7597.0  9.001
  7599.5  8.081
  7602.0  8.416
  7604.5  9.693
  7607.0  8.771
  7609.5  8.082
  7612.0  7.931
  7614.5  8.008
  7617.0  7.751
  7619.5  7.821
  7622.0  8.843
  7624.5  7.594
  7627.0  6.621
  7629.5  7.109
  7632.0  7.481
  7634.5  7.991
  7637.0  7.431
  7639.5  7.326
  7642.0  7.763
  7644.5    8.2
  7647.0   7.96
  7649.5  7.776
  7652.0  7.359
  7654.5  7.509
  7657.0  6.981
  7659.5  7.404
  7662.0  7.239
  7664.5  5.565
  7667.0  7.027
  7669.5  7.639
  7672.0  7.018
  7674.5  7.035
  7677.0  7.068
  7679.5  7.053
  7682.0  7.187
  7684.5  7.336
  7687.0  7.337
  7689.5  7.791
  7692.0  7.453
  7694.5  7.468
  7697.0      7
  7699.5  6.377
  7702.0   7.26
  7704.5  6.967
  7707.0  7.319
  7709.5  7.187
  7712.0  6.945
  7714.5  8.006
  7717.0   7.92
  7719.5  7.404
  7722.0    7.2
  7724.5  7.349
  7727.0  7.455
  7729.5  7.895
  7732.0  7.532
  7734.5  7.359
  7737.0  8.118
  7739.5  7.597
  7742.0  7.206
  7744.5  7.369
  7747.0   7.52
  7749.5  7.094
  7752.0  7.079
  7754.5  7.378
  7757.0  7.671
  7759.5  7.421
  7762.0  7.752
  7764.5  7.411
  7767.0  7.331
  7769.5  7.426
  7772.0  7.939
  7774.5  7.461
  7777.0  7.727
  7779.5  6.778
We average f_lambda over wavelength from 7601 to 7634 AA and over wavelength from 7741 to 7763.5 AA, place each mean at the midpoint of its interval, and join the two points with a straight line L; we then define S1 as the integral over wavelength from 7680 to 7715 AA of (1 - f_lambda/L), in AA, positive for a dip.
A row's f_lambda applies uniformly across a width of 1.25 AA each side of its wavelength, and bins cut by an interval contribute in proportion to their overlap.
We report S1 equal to 1.8 AA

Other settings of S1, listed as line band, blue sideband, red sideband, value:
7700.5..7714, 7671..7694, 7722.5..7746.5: 0.4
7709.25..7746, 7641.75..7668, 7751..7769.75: -0.5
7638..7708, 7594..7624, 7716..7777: 6.3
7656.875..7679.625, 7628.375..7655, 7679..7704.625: 1.3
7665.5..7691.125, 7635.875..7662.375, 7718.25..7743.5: 1.0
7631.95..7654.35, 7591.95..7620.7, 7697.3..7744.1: 1.0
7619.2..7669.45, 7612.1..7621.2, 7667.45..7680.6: 0.7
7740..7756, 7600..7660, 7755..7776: 0.6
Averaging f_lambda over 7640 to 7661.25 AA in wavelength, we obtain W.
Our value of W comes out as 7.6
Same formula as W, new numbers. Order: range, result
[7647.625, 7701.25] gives 7.18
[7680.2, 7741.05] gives 7.39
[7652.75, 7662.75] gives 7.29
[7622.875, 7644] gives 7.47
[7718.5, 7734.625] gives 7.46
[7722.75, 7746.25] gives 7.53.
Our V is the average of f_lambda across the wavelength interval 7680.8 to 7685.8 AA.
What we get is 7.26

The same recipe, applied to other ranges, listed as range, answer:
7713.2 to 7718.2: 7.95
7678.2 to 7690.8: 7.34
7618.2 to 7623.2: 8.32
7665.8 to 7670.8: 7.33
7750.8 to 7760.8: 7.39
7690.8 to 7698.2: 7.31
